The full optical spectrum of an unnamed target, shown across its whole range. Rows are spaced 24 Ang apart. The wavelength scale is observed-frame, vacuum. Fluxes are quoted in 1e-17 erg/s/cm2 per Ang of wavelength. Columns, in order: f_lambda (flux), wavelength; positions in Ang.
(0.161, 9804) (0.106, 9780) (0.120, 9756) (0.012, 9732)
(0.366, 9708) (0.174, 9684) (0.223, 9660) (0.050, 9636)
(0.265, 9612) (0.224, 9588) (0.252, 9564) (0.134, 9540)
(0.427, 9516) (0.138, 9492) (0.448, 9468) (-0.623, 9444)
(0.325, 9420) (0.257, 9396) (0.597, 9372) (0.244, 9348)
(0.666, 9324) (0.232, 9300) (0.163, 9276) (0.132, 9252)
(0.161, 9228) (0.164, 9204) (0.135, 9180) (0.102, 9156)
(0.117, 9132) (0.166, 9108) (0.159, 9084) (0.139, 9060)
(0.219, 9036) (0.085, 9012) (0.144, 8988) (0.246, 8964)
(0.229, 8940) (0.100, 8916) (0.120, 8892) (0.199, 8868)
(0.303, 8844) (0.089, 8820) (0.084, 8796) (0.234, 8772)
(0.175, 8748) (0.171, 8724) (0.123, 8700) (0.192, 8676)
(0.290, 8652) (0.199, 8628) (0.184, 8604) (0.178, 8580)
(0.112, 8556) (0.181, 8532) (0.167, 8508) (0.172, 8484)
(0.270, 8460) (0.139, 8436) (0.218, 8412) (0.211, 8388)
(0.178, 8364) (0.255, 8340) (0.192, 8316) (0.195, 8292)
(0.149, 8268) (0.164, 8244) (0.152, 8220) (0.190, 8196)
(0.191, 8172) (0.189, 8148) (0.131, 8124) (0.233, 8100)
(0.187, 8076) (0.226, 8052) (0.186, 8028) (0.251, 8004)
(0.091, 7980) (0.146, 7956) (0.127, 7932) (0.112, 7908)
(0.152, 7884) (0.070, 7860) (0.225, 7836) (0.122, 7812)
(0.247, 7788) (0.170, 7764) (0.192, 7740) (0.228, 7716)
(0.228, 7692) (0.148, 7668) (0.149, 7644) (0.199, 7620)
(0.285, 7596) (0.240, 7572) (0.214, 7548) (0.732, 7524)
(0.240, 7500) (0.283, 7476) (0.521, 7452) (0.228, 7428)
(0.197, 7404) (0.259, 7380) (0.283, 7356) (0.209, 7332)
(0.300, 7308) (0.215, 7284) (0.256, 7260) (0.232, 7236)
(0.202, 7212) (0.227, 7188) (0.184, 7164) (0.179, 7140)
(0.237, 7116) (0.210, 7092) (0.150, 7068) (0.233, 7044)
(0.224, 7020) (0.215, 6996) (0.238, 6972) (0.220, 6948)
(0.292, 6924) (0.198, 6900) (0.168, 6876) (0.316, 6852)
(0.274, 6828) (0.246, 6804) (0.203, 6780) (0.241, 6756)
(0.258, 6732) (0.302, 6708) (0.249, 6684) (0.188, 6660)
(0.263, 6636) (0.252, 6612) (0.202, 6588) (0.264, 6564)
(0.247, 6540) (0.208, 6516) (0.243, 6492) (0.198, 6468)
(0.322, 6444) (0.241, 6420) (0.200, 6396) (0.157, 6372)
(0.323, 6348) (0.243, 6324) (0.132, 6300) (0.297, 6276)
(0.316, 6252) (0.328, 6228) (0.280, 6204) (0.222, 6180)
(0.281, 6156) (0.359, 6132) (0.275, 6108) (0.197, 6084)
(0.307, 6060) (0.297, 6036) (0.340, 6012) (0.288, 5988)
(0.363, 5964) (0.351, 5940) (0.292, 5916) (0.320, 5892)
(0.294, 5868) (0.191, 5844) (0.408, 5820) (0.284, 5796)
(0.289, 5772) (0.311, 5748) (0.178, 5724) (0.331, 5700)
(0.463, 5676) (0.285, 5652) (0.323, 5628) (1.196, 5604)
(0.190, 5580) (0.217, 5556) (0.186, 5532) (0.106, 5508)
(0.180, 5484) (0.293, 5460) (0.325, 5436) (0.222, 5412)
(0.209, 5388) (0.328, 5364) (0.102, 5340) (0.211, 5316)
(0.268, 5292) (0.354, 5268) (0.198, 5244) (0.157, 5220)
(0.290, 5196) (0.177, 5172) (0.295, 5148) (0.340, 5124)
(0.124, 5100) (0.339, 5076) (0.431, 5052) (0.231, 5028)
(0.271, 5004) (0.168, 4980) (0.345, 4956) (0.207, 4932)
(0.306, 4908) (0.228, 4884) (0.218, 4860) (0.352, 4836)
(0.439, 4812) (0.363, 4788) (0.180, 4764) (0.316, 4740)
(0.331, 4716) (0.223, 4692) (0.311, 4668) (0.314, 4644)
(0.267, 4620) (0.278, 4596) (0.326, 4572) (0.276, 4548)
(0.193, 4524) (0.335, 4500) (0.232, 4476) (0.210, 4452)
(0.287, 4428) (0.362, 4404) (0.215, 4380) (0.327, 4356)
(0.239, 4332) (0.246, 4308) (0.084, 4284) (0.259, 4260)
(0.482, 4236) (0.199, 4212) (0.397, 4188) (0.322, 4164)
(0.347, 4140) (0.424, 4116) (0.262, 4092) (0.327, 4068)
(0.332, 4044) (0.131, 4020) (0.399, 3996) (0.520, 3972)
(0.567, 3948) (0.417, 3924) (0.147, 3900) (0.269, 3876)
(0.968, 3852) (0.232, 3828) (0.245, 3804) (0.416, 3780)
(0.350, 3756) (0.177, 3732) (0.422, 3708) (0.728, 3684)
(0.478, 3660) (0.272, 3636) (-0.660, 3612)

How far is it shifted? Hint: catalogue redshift 0.50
